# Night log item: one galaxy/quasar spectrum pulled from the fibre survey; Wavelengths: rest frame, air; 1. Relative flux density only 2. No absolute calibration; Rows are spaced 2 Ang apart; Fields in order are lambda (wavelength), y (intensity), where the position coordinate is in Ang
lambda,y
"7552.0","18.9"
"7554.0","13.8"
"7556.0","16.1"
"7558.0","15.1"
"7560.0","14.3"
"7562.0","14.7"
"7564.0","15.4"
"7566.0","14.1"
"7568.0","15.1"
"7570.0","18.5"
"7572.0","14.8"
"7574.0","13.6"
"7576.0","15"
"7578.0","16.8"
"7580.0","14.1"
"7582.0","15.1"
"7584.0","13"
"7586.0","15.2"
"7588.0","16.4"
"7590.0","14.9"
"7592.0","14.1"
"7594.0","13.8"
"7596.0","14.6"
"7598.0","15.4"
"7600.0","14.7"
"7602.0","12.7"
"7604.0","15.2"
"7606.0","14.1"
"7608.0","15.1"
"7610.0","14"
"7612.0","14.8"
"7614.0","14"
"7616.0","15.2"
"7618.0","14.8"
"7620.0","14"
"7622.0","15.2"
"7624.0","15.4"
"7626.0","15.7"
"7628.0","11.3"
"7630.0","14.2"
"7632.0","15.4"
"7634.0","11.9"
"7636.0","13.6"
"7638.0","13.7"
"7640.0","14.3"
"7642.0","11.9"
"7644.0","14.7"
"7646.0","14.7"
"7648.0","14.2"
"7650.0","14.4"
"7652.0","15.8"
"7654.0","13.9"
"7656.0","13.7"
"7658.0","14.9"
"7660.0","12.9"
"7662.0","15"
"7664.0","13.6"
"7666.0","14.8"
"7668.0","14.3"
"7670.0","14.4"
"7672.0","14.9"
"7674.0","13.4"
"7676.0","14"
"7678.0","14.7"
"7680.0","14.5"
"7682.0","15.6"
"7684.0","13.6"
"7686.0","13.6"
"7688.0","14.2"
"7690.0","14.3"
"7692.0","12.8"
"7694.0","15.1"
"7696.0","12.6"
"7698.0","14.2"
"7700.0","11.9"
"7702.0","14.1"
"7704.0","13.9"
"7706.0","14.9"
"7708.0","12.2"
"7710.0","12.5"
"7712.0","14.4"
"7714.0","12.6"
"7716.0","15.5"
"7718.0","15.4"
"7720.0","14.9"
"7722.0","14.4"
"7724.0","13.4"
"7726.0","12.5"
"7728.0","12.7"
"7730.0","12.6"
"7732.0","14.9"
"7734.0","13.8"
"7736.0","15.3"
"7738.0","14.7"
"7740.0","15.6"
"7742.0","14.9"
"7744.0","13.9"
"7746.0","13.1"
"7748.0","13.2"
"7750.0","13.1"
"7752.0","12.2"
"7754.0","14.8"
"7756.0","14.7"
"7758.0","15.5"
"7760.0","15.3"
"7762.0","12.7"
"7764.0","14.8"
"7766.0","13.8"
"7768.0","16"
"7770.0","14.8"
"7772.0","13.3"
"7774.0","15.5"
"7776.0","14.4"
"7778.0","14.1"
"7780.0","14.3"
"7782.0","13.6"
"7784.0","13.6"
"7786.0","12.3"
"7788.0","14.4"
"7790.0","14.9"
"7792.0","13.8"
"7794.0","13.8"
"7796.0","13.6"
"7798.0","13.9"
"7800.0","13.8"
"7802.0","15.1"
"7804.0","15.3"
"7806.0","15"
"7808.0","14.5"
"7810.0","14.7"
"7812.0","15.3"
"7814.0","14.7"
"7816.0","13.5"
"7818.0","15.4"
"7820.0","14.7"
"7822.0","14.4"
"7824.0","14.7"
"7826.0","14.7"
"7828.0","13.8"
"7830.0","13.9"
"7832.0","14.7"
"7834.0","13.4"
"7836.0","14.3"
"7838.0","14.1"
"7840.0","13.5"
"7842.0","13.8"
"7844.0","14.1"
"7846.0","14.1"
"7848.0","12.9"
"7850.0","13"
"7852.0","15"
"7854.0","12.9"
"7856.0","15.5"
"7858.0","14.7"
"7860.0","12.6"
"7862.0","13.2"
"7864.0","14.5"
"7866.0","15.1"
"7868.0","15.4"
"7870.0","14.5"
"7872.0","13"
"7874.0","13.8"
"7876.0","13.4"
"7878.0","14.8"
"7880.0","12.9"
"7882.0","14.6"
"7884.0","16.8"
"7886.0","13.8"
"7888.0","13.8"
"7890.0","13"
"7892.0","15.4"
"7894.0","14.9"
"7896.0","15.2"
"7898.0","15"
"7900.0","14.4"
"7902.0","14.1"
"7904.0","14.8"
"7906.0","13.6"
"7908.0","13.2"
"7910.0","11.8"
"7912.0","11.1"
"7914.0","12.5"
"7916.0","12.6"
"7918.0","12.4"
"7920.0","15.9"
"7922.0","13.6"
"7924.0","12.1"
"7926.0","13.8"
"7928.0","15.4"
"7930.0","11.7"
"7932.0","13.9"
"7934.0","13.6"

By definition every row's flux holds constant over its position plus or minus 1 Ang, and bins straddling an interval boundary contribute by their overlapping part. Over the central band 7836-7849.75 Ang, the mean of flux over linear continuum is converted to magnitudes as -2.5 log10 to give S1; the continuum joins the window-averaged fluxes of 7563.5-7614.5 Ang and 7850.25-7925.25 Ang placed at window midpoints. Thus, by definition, 0.02 mag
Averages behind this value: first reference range 14.8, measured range 13.7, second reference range 13.9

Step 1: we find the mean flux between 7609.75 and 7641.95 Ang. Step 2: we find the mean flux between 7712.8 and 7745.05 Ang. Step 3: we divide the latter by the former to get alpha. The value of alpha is 1.00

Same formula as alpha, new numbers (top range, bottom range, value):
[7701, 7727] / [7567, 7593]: 0.92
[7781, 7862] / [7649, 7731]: 1.01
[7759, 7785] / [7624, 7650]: 1.03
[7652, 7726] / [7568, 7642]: 0.96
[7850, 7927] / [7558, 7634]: 0.95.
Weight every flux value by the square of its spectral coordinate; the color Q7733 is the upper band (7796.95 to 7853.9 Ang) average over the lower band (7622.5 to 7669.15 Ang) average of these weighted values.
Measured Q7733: 1.06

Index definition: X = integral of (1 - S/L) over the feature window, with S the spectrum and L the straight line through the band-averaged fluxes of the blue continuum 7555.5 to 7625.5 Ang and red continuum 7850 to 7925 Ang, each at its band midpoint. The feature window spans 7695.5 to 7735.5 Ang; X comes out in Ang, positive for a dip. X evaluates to 2.1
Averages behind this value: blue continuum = 14.8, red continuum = 13.9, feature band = 13.7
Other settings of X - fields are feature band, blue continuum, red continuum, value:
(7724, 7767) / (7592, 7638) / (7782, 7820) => 0.9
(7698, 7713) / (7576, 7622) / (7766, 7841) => 1.0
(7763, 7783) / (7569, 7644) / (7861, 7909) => -0.1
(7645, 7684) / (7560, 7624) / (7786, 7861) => 0.6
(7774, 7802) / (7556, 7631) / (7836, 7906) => 0.7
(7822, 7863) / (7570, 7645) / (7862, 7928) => 0.2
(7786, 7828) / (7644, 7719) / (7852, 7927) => -1.3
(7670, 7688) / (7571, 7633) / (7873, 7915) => 0.2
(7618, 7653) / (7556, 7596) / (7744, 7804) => 1.3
